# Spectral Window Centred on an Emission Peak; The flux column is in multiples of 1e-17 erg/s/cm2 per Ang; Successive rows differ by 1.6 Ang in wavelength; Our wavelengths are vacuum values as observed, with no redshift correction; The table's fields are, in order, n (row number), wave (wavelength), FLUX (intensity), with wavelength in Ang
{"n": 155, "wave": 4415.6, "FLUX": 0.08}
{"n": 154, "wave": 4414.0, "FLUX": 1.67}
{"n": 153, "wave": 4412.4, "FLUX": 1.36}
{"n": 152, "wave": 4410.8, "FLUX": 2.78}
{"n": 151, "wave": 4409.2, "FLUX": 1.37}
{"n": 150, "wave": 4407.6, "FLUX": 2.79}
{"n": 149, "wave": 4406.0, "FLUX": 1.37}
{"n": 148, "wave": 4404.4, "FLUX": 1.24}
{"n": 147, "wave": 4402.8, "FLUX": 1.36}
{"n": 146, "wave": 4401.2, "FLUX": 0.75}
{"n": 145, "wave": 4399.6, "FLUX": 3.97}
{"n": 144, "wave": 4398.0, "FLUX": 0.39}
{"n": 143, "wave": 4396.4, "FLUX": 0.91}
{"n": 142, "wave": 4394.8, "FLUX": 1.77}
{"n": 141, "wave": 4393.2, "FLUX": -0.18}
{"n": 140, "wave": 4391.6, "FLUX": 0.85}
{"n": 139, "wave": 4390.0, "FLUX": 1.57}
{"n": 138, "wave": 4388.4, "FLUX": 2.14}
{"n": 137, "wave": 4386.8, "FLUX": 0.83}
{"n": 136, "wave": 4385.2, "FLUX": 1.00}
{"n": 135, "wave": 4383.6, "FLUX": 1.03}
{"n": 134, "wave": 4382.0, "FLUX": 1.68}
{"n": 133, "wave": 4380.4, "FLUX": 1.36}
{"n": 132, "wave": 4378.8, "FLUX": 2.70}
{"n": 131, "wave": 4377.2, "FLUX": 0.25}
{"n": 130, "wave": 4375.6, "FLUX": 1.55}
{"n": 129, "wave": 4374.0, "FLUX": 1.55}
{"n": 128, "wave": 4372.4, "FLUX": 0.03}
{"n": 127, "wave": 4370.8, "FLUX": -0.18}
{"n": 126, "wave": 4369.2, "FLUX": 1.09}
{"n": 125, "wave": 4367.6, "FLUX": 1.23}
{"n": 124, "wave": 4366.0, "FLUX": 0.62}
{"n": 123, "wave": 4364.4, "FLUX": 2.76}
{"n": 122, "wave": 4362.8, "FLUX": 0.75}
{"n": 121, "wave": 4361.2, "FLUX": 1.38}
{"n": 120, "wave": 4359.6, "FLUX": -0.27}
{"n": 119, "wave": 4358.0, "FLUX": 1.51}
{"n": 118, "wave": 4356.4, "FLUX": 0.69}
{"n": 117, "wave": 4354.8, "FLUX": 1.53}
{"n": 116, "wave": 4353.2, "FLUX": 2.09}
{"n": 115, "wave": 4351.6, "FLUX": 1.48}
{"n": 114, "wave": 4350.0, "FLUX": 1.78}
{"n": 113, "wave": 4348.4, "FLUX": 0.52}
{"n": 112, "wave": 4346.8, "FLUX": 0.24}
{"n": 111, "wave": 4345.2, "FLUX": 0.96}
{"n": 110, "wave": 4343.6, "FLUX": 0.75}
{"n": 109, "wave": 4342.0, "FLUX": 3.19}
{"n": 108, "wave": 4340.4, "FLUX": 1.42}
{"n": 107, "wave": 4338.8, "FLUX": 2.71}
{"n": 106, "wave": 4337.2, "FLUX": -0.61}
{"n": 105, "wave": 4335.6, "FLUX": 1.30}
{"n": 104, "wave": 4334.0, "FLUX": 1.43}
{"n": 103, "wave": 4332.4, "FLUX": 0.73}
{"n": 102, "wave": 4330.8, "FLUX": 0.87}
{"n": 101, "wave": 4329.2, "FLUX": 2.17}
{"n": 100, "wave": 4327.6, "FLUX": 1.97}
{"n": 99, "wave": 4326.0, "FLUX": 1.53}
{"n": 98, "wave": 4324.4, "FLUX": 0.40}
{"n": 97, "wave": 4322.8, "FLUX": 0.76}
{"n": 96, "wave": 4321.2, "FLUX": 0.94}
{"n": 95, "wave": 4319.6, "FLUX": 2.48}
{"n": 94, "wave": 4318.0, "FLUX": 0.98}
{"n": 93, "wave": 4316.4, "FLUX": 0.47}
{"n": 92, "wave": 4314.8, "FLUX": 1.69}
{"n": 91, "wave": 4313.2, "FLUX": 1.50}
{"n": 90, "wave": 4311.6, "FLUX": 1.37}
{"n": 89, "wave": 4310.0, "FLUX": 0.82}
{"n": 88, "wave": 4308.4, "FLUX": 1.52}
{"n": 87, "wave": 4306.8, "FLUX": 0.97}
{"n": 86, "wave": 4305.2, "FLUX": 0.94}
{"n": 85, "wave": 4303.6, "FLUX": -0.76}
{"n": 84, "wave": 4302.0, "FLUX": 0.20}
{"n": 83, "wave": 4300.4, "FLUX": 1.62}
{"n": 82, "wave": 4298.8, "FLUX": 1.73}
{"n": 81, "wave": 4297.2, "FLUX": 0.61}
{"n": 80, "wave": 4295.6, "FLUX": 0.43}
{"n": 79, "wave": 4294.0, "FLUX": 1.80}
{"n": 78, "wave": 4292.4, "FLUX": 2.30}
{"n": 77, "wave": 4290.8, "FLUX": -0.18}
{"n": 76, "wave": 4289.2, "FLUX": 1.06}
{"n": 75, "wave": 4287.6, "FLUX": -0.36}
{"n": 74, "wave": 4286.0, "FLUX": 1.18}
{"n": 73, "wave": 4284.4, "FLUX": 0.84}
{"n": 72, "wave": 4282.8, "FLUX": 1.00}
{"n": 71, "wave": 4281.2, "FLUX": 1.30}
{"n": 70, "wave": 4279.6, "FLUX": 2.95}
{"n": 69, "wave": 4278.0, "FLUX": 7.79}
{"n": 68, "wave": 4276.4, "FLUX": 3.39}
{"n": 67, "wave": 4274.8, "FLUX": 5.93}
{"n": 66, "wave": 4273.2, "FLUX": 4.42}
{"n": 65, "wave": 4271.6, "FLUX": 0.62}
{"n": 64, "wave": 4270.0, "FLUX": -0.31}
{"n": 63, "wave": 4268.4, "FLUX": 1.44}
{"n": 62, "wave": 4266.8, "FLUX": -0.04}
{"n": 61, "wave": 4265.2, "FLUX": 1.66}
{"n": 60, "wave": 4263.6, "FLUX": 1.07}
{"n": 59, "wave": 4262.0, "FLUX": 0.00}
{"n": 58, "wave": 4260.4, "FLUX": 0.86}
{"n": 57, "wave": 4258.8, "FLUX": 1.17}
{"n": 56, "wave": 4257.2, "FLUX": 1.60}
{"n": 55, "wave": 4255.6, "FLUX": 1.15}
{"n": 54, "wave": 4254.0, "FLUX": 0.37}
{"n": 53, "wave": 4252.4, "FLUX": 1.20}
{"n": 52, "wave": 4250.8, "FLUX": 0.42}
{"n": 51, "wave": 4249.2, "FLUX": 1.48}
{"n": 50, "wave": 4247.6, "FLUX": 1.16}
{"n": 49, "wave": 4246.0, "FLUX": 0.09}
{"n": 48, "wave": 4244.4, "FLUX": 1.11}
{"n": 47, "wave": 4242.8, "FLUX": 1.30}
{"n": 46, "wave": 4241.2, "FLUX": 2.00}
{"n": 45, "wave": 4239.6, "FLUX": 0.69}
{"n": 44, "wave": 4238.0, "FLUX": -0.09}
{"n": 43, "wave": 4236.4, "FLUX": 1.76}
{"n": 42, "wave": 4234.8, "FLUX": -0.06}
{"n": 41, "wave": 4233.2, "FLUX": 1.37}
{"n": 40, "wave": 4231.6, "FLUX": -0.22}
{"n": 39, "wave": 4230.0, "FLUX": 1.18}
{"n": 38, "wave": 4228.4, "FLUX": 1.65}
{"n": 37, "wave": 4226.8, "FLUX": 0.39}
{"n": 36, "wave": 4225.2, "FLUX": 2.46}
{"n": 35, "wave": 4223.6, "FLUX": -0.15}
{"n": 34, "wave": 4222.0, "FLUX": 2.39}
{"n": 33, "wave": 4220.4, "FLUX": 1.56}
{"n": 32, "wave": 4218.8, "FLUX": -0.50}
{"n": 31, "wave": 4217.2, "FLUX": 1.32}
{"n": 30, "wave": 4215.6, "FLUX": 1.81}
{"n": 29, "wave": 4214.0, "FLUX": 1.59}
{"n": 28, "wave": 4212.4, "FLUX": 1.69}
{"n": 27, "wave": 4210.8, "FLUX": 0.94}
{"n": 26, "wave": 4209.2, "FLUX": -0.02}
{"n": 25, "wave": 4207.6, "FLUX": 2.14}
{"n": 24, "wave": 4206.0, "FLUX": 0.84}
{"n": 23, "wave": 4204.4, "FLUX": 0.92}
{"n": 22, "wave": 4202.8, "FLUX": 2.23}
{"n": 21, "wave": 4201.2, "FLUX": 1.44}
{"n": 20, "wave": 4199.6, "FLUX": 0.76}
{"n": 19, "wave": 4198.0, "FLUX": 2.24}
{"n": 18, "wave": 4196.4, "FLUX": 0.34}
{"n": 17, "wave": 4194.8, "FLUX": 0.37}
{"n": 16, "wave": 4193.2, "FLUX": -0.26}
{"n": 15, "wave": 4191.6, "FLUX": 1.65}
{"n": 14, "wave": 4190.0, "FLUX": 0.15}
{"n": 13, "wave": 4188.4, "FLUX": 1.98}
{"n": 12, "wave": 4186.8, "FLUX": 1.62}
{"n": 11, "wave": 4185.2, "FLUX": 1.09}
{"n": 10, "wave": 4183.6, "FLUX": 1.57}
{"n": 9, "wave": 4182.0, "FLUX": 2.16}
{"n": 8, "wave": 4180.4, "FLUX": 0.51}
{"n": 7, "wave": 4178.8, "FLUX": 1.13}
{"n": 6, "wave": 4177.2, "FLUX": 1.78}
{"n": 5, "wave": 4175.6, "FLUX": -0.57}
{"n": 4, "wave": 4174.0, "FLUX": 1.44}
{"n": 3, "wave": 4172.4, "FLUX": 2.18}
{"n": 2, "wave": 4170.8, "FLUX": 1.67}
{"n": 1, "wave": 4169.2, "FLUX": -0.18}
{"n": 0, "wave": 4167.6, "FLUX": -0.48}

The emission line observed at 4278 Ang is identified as [O II]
